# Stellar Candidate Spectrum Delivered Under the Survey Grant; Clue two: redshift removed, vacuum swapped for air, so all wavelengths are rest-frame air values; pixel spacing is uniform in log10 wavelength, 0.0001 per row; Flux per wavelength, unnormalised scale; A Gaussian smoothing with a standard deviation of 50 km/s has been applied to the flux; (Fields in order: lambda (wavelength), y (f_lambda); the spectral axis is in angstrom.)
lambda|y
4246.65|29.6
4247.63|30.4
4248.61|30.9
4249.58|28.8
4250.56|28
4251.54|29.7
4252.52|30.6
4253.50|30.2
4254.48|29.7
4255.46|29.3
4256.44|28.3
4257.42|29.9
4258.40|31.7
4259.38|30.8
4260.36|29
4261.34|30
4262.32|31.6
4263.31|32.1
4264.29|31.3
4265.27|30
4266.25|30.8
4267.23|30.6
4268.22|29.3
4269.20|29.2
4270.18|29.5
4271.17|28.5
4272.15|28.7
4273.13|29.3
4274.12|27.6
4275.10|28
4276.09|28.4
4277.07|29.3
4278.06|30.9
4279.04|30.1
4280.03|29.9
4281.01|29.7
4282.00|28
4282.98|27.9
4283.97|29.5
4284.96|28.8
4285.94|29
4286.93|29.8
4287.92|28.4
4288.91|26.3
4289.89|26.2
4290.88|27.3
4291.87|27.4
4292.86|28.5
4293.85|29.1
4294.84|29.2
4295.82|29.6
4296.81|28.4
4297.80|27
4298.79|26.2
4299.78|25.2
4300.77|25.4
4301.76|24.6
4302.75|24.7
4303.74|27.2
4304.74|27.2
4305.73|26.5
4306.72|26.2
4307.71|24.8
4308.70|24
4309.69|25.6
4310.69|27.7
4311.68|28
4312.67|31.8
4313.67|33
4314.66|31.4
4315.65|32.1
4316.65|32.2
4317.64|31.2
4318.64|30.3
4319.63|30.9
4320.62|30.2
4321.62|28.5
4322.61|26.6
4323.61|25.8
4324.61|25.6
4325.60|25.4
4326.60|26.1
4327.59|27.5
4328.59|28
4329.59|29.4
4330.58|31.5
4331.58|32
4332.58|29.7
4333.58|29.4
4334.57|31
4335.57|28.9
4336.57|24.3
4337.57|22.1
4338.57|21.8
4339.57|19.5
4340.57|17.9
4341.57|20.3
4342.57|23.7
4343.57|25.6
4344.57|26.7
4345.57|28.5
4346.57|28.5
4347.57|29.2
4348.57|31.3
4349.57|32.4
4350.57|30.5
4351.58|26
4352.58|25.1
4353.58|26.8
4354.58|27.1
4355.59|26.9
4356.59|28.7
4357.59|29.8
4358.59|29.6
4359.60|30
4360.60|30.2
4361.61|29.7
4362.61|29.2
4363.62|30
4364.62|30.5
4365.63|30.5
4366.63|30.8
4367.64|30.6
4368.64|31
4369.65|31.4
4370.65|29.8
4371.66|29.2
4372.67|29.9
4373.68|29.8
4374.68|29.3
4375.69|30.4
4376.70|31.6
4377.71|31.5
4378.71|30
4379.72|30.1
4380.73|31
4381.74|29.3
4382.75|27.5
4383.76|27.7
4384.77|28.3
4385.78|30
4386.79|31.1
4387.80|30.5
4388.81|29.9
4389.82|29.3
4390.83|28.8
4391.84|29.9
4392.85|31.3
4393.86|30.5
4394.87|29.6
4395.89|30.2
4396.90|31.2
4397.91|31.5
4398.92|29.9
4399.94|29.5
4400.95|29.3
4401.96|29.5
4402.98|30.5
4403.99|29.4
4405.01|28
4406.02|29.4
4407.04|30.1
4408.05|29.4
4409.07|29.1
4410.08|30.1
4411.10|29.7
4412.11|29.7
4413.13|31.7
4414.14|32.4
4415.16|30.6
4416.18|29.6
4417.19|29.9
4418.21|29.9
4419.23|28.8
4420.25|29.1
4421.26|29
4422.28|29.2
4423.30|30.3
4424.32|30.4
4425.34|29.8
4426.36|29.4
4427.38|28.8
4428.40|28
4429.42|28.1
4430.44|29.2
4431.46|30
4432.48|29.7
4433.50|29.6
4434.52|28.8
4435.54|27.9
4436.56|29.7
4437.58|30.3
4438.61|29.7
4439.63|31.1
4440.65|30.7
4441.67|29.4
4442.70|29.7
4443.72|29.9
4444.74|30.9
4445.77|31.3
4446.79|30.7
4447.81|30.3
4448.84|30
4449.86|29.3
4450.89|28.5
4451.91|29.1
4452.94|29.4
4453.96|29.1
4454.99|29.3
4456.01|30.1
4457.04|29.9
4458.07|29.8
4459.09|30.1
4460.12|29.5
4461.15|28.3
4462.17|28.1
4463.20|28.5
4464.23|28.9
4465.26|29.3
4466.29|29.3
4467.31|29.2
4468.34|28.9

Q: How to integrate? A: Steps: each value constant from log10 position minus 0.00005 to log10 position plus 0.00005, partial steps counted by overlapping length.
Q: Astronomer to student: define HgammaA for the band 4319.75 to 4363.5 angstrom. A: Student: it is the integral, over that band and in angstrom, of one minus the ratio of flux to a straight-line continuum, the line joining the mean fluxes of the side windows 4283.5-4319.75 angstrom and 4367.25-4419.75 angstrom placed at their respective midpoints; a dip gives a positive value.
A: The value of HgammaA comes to 2.3 angstrom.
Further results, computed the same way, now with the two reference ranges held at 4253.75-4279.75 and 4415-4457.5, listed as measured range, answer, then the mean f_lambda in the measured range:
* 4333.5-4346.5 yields 2.2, 24.6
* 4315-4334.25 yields 0.4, 29.1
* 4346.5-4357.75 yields 0.5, 28.5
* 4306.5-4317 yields 0.3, 28.8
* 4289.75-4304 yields 1.3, 27.1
